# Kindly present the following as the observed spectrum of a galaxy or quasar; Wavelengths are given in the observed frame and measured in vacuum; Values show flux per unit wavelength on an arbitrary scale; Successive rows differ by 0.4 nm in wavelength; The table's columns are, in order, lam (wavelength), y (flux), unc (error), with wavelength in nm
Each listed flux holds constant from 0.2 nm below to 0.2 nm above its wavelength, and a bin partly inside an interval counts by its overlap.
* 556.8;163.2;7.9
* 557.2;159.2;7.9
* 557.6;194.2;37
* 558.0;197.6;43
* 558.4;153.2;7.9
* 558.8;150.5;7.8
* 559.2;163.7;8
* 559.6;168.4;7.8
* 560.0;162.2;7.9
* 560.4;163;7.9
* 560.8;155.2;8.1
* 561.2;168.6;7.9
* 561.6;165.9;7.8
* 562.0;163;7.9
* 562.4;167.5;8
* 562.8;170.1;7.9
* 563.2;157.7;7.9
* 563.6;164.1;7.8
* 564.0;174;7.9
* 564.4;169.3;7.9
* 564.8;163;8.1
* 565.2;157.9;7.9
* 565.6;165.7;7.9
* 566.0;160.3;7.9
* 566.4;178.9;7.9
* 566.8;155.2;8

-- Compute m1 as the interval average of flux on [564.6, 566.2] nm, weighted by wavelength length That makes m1 162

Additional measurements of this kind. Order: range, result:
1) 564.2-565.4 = 163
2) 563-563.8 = 161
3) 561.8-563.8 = 164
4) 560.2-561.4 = 162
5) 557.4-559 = 174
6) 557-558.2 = 184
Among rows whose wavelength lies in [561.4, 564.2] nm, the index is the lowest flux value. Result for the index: 157.7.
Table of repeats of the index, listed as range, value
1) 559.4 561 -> 155.2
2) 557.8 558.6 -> 153.2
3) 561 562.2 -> 163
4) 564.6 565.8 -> 157.9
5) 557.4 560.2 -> 150.5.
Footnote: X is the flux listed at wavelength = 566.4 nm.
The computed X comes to 178.9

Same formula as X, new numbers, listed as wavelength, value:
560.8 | 155.2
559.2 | 163.7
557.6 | 194.2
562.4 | 167.5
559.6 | 168.4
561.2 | 168.6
